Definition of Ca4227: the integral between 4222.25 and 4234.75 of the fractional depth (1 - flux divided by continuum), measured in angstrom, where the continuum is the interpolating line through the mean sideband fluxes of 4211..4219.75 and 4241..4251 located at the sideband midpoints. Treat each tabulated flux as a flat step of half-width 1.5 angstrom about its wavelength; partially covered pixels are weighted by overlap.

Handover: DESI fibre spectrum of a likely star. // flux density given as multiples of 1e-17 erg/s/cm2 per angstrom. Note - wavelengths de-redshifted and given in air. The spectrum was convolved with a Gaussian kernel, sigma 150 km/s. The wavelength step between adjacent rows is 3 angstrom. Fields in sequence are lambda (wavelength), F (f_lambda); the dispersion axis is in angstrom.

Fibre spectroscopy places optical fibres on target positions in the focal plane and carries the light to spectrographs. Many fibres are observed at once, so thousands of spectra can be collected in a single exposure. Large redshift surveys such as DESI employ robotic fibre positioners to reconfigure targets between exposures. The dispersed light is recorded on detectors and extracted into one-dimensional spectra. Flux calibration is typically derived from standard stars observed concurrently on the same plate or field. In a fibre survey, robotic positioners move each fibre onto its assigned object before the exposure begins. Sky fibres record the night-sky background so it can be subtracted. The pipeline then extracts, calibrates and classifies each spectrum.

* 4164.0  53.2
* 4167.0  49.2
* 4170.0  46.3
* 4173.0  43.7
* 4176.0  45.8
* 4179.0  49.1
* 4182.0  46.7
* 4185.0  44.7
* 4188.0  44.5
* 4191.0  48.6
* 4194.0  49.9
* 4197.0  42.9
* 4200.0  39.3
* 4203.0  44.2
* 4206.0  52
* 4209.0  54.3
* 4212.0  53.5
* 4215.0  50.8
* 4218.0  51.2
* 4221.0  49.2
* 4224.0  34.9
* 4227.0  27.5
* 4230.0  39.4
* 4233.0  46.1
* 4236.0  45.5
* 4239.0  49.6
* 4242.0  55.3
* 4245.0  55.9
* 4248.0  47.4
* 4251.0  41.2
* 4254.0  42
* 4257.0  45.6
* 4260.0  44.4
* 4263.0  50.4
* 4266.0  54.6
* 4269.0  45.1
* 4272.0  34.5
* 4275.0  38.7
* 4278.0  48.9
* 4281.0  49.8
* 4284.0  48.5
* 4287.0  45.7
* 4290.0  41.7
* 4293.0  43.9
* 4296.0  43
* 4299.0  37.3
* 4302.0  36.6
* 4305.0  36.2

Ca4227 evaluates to 3.4 angstrom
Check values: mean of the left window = 51.7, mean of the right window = 51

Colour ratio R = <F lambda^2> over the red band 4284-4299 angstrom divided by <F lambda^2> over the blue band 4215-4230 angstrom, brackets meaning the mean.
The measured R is 1.08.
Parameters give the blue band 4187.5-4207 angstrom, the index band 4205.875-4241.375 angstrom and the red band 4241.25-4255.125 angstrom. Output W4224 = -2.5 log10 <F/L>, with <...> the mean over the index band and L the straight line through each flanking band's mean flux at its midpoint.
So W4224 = 0.02 mag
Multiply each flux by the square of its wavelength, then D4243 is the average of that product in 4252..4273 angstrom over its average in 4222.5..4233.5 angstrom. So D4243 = 1.28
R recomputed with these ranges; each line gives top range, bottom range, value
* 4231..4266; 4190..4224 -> 1.01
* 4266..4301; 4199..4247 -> 0.96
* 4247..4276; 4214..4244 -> 1.00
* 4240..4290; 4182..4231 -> 1.05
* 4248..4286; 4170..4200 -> 1.03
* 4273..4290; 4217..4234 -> 1.14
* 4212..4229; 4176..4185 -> 0.94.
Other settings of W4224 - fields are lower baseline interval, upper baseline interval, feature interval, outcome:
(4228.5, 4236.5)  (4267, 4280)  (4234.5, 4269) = -0.12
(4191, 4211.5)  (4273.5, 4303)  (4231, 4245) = -0.08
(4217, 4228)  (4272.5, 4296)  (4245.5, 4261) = -0.05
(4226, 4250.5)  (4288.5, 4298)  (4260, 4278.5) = -0.02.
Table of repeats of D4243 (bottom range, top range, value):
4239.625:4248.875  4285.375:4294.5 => 0.85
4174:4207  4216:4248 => 1.01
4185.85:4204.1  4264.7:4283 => 1.05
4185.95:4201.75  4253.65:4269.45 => 1.09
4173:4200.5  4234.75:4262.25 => 1.07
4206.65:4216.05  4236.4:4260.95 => 0.92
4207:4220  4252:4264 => 0.88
